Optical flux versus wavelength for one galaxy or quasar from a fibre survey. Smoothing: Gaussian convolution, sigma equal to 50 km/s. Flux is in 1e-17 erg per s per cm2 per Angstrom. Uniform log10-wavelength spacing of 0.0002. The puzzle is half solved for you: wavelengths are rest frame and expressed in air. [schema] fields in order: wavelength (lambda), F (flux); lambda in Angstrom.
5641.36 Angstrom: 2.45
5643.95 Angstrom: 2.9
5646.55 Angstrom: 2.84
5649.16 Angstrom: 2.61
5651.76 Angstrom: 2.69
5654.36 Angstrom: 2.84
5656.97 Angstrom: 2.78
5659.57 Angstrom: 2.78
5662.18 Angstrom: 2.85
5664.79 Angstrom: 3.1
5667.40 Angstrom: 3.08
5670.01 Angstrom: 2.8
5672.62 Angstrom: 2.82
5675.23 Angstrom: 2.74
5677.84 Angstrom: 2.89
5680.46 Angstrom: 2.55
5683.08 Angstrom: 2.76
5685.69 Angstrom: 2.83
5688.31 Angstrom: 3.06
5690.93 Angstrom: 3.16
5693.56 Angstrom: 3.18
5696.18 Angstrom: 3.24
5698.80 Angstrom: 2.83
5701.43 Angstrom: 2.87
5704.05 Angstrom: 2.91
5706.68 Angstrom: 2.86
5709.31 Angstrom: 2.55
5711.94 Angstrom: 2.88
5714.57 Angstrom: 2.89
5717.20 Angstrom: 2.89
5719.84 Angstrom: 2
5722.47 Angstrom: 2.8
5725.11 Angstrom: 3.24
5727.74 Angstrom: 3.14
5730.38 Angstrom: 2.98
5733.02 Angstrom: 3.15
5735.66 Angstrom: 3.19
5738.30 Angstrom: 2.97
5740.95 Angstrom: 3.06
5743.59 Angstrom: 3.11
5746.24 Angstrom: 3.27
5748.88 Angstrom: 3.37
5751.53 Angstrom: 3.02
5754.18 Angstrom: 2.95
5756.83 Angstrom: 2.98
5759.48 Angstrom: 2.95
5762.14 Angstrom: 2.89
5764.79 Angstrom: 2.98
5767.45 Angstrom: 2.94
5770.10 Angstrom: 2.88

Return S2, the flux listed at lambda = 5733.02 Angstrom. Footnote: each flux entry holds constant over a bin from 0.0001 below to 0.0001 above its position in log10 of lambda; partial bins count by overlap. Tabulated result 3.15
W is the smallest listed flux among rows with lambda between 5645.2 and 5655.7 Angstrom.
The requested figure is 2.61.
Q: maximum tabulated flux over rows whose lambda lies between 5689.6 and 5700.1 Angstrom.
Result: 3.24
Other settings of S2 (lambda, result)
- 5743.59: 3.11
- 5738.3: 2.97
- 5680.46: 2.55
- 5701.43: 2.87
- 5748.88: 3.37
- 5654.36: 2.84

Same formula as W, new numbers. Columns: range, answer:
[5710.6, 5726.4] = 2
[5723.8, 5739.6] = 2.97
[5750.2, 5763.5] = 2.89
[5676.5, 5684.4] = 2.55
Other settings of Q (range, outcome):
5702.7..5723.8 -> 2.91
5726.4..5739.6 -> 3.19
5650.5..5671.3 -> 3.1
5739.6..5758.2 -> 3.37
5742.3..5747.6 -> 3.27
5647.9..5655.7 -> 2.84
